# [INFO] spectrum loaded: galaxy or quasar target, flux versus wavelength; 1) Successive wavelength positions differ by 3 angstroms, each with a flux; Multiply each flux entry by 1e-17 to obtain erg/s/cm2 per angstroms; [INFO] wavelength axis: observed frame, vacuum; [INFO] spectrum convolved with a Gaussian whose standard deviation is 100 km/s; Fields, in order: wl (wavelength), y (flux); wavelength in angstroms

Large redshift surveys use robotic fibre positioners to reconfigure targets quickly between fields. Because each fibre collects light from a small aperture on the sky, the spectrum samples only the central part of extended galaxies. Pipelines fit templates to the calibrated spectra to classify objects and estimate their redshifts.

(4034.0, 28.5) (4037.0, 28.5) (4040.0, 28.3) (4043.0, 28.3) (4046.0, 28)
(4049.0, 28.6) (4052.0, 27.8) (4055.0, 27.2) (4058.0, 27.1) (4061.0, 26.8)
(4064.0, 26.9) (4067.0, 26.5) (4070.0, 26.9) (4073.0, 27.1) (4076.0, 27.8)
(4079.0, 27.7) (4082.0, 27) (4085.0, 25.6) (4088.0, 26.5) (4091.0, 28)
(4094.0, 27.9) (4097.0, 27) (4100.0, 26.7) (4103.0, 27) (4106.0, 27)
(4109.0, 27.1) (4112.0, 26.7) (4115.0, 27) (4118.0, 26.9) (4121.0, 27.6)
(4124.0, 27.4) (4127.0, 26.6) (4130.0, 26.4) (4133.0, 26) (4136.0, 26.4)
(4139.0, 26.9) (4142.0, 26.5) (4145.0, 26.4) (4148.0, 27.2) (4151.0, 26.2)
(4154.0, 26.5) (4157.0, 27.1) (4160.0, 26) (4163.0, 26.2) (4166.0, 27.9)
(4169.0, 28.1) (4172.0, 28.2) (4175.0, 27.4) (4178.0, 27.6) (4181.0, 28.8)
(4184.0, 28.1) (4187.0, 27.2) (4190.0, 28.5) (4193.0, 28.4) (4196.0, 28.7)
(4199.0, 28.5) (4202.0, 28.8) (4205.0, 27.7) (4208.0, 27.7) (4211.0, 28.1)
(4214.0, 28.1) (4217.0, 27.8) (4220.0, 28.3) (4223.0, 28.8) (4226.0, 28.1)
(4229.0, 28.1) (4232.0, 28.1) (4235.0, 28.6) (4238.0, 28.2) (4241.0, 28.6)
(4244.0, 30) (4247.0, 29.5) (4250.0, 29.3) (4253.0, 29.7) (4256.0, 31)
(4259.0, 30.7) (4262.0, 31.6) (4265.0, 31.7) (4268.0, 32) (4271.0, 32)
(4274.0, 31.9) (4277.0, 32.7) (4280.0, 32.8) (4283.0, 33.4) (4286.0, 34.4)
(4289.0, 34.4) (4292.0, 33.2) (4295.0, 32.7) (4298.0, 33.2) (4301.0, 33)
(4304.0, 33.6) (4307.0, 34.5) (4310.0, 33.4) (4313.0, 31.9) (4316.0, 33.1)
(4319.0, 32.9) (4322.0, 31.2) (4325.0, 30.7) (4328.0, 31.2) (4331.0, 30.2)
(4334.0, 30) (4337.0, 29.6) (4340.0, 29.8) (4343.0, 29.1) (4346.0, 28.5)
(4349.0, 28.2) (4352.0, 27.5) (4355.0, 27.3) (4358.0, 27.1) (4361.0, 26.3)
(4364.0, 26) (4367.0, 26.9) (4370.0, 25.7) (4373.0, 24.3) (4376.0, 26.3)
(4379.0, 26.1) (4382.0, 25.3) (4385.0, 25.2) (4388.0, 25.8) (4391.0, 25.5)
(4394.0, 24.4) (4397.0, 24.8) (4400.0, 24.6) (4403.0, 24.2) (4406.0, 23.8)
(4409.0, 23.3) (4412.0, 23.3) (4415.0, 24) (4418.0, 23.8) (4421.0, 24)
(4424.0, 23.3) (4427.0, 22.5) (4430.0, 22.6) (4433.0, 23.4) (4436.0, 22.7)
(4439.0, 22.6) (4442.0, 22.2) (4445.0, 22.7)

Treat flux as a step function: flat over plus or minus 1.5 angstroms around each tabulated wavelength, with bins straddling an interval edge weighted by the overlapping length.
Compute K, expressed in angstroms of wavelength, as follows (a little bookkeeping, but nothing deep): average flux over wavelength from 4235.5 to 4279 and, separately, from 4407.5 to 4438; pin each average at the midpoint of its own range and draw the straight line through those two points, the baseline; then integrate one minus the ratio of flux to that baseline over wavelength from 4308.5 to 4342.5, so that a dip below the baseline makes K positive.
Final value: -4.4 angstroms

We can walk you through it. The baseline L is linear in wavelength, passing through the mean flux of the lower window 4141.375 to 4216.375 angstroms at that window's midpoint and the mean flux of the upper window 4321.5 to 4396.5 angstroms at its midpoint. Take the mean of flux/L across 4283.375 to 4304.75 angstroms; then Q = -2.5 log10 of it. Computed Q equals -0.21 mag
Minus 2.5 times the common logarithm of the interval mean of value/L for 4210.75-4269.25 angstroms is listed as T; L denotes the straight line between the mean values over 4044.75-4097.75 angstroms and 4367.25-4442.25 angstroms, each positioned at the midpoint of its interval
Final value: -0.14 mag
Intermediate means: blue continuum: 27.2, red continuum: 24.2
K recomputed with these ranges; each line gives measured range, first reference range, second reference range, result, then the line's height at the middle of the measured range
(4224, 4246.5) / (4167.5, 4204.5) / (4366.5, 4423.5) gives -1.00 angstroms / 27.4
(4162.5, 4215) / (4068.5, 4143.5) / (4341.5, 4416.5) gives -2.87 angstroms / 26.6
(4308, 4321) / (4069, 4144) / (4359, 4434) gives -3.87 angstroms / 25.3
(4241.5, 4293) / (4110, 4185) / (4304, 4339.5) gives -2.44 angstroms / 30.3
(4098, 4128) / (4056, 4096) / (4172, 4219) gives 0.41 angstroms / 27.4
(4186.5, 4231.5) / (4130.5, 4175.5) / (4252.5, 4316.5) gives 1.67 angstroms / 29.3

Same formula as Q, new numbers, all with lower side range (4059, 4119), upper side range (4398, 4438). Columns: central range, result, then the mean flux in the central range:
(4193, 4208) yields -0.101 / 28.4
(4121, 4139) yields -0.004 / 26.7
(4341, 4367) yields -0.140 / 27.5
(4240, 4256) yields -0.170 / 29.6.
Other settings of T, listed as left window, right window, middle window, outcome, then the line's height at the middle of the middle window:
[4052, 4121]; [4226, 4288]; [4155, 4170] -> 0.065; 28.7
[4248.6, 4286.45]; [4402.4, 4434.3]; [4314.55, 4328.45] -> -0.111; 28.8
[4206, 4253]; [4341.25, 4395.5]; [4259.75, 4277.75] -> -0.144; 27.9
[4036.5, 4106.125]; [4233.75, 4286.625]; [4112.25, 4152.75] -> 0.070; 28.5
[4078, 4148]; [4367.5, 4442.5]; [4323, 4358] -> -0.178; 24.8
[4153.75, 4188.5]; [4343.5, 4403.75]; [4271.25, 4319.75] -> -0.239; 26.6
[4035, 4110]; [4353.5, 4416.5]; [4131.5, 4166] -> 0.011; 26.8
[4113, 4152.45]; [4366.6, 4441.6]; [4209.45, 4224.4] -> -0.090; 26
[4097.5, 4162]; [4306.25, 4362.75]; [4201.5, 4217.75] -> 0.001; 28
